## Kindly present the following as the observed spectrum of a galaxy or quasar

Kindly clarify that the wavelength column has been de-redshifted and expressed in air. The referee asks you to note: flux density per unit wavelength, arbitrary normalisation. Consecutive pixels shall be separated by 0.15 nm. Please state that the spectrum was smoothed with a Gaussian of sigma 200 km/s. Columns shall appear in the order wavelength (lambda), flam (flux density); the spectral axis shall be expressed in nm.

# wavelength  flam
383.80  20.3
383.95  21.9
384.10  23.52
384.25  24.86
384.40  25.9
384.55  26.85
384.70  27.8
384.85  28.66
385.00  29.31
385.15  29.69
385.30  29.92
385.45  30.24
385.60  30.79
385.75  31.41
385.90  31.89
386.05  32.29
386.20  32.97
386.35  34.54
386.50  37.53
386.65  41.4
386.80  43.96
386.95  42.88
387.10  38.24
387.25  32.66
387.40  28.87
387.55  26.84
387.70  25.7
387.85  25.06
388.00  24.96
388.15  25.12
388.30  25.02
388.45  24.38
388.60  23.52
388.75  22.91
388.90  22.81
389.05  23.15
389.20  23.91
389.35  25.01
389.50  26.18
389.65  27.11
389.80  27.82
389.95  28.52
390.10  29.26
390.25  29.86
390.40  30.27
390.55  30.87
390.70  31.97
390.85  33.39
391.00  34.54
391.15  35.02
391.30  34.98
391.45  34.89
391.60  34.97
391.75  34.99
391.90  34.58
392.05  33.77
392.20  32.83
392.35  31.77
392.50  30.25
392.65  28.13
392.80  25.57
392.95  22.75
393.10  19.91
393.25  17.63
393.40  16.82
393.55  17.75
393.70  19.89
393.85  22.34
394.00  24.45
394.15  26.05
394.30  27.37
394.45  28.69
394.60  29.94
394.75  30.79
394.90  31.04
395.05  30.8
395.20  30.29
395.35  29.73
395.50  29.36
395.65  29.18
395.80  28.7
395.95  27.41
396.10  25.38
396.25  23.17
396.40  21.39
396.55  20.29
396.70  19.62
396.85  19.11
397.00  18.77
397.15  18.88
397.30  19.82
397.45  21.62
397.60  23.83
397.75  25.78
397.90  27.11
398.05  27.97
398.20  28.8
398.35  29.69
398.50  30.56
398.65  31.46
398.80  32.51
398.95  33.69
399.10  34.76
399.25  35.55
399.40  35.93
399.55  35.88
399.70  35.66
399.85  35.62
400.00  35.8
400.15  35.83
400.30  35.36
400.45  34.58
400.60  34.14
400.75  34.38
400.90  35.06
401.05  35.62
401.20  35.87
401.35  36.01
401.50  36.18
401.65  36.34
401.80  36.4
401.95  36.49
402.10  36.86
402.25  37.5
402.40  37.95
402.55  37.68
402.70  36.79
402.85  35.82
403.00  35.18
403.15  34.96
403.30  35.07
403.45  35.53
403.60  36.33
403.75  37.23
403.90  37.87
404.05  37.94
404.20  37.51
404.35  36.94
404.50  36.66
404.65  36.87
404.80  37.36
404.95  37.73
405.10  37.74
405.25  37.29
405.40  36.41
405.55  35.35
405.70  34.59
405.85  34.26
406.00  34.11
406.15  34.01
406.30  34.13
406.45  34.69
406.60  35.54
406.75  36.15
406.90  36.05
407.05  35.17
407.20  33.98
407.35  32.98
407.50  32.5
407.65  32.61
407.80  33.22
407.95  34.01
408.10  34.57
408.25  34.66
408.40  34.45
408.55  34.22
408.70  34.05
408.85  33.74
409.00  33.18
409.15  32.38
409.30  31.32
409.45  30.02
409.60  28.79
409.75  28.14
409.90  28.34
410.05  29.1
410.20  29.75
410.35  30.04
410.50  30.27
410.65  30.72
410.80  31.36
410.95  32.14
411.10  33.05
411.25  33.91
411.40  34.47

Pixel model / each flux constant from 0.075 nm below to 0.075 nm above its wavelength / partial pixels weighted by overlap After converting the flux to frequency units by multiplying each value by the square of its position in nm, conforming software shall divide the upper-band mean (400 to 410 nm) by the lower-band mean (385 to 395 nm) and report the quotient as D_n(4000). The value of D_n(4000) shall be 1.29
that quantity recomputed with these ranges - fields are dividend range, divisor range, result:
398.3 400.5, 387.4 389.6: 1.46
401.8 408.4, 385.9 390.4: 1.32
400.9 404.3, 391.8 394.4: 1.50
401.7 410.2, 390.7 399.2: 1.34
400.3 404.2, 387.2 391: 1.42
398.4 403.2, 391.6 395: 1.37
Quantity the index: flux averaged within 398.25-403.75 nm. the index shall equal 35.2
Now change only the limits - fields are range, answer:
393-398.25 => 24.5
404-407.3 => 35.9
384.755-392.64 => 30.6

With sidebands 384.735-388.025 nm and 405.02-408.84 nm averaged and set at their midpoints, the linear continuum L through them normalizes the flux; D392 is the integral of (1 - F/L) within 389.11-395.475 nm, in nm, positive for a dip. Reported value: 0.87 nm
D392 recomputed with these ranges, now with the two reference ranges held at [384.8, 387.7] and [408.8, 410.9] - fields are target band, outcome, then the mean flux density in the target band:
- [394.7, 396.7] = 0.309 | 27.2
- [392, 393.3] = 0.219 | 27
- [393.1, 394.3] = 0.418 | 21.1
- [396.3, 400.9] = 0.369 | 29.2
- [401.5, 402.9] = -0.244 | 36.9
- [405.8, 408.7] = -0.328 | 34.3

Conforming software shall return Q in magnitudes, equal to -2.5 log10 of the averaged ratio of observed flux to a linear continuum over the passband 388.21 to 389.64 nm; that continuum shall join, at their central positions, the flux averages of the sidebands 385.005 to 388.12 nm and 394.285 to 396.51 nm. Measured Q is 0.28 mag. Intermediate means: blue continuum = 32.4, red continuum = 28.1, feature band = 24.2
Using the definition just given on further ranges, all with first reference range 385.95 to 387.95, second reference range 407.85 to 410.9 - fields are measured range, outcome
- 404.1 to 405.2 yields -0.161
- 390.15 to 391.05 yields 0.063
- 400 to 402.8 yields -0.113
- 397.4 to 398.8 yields 0.180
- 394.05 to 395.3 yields 0.135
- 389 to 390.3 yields 0.249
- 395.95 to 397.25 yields 0.480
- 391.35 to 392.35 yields -0.023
